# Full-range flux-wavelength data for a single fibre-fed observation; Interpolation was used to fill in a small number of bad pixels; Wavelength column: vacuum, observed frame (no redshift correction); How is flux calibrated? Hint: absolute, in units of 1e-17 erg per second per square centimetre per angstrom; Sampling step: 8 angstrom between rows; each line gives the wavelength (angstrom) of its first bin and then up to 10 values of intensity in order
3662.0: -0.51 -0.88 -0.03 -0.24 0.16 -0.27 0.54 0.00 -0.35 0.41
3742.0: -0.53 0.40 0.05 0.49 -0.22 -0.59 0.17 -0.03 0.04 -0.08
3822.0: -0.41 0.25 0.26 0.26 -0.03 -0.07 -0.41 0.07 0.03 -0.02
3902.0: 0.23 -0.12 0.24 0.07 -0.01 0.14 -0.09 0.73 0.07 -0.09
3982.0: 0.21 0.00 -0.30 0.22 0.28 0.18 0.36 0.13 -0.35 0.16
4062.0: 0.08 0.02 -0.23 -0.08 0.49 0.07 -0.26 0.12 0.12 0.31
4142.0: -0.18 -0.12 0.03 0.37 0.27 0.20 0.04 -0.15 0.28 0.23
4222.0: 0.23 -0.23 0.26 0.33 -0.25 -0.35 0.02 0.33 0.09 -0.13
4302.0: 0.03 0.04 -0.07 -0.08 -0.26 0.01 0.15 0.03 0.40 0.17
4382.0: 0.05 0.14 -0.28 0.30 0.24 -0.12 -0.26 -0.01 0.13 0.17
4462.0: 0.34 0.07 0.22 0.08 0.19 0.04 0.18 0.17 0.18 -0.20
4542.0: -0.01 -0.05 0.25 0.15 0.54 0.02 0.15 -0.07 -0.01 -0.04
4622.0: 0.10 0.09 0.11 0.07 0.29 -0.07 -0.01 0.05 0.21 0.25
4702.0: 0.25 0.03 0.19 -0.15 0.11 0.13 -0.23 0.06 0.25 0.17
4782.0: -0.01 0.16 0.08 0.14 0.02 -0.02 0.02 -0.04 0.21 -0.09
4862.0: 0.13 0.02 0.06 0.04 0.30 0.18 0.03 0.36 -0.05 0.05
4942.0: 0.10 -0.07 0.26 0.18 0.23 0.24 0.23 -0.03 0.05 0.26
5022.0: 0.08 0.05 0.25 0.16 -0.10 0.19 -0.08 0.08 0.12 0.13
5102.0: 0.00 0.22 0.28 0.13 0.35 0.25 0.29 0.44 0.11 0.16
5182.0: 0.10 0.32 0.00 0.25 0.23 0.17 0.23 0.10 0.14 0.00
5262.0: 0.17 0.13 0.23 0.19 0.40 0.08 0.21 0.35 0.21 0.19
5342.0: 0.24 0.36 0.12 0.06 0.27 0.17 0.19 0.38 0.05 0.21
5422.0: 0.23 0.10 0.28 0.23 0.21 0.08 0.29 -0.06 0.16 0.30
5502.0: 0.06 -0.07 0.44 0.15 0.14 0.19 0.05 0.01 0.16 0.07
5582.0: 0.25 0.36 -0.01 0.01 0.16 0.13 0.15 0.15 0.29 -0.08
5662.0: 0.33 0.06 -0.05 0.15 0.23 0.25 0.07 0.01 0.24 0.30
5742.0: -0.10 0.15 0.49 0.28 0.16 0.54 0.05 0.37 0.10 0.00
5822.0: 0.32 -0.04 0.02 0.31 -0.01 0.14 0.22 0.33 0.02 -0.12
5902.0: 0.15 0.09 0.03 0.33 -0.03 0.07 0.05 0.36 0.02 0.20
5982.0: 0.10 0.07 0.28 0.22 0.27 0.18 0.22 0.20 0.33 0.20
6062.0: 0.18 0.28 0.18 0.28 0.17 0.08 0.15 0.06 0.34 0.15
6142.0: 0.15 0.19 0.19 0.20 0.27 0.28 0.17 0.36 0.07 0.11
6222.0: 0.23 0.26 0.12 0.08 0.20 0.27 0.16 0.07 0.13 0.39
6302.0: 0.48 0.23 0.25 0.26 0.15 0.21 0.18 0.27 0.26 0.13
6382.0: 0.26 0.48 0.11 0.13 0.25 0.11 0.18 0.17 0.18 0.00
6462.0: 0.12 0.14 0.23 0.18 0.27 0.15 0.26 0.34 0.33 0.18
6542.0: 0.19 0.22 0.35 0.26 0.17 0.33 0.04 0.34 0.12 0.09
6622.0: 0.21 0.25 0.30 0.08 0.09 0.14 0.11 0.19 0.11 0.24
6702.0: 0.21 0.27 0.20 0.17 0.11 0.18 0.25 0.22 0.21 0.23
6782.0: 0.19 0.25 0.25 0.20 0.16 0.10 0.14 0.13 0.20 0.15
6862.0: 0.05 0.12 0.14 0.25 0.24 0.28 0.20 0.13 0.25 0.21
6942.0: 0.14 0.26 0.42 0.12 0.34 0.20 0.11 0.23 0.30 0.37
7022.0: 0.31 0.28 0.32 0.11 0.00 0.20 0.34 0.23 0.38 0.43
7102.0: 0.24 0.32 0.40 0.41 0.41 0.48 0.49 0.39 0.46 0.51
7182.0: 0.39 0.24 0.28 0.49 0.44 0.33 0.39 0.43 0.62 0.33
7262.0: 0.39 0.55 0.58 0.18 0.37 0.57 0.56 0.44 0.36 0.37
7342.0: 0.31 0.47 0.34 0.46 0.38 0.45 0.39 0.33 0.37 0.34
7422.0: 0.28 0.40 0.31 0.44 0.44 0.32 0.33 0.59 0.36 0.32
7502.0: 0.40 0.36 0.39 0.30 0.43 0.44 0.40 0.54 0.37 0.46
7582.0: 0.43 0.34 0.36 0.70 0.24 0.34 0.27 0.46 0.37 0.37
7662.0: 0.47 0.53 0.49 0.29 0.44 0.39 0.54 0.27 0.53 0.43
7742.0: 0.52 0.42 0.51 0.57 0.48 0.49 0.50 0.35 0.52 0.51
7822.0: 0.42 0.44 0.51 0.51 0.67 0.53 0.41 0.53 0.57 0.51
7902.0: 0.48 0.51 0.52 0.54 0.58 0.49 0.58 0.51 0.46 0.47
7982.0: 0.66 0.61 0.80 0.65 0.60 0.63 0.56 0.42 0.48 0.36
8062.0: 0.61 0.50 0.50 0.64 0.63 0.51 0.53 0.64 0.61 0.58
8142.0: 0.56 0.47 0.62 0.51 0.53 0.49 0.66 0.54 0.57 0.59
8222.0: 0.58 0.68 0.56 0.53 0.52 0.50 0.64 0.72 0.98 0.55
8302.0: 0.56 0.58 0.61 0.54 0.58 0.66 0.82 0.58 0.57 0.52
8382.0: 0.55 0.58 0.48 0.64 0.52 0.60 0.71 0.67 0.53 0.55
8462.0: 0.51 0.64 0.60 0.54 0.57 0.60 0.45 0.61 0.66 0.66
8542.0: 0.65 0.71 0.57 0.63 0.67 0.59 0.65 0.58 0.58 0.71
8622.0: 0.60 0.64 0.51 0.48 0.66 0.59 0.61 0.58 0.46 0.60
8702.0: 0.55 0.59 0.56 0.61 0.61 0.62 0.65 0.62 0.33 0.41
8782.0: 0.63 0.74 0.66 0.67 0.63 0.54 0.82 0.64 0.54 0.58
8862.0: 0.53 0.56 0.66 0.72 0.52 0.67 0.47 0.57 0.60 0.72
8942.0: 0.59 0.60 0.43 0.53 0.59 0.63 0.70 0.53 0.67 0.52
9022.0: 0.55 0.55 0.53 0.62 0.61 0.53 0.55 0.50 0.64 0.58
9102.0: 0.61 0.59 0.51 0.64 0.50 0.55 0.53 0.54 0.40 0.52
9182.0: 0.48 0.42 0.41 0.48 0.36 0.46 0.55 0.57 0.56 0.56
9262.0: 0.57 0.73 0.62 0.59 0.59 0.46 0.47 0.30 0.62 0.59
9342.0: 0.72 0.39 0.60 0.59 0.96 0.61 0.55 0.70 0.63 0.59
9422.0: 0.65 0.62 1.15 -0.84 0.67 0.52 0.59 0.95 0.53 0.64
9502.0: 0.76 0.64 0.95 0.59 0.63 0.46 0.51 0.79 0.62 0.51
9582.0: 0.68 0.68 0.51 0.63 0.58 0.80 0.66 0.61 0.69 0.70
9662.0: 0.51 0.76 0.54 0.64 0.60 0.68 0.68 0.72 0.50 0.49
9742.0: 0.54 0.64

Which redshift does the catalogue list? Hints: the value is 0.777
